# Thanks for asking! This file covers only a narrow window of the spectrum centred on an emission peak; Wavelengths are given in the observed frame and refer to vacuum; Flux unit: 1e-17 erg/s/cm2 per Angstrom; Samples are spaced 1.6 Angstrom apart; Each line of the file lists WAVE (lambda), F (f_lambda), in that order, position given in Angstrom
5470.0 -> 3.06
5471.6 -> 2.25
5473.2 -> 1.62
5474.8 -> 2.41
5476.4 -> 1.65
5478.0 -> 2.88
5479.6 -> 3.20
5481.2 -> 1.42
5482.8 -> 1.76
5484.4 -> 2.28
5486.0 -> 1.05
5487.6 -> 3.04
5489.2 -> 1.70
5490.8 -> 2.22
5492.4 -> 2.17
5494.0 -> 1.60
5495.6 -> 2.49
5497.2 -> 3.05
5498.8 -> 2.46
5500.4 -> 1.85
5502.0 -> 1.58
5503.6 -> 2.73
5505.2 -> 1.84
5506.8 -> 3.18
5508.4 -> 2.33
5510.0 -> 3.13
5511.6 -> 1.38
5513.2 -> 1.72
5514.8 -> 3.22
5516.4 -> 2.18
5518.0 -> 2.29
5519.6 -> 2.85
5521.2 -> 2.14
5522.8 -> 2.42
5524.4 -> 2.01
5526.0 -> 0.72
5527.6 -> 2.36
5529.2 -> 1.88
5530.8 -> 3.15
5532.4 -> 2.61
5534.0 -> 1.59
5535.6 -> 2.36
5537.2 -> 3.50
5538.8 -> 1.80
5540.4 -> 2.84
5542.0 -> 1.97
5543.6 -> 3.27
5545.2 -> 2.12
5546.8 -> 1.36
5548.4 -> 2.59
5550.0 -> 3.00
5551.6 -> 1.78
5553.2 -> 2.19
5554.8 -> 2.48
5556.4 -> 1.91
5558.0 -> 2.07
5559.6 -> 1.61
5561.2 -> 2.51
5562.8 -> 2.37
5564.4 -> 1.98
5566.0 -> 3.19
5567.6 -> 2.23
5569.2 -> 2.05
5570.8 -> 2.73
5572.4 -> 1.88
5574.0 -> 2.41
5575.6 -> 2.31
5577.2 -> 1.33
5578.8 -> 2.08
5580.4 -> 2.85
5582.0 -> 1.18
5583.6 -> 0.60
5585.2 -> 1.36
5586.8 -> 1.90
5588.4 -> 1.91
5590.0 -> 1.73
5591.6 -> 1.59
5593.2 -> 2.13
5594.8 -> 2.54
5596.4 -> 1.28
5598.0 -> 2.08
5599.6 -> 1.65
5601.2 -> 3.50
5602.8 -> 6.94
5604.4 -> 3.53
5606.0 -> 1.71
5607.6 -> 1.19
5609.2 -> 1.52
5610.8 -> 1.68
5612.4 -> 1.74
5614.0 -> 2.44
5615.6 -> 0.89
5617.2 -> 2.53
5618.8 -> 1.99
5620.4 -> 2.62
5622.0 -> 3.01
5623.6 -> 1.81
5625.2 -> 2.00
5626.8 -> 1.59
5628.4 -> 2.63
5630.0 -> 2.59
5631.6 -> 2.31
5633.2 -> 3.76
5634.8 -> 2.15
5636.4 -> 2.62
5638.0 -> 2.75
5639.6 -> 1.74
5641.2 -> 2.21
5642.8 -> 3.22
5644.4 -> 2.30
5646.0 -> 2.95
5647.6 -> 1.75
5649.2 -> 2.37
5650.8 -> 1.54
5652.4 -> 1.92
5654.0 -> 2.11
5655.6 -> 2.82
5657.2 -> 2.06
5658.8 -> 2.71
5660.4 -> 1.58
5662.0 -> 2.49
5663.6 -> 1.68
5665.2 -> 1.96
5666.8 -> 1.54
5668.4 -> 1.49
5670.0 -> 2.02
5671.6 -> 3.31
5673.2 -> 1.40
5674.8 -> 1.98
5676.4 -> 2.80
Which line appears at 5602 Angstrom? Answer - H-gamma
